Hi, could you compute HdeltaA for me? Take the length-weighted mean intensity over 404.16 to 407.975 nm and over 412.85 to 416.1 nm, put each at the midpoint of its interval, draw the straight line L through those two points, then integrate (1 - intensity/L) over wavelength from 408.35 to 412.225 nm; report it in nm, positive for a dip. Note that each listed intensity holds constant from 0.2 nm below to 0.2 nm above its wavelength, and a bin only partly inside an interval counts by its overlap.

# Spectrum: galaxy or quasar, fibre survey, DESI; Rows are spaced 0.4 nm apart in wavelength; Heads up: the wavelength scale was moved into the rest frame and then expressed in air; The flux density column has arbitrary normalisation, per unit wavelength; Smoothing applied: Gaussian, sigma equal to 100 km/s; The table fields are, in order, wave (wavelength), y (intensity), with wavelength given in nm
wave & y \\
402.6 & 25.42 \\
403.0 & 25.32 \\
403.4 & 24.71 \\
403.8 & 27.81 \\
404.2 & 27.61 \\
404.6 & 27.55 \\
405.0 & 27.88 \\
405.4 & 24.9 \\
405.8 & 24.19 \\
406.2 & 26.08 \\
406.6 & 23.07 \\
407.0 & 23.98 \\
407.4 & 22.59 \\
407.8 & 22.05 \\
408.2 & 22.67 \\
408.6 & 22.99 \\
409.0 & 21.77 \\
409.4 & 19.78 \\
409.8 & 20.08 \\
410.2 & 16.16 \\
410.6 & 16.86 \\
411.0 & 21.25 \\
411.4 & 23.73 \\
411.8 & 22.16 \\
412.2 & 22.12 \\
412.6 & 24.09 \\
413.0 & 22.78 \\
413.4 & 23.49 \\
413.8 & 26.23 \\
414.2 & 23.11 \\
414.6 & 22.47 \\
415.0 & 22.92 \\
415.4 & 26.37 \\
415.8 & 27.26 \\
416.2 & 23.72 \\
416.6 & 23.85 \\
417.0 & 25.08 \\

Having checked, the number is 0.62 nm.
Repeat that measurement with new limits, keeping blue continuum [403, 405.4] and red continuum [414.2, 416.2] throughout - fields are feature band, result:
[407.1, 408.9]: 0.234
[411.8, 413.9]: 0.126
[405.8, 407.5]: 0.144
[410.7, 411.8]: 0.147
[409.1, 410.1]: 0.231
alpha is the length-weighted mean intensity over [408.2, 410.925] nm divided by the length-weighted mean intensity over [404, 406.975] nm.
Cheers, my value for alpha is 0.77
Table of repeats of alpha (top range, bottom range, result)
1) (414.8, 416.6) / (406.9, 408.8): 1.09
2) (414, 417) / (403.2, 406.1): 0.92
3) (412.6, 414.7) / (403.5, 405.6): 0.88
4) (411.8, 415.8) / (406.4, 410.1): 1.09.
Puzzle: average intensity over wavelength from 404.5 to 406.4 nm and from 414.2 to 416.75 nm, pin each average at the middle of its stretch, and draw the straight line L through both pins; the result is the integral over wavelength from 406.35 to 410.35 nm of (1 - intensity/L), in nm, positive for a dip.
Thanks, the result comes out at 0.61 nm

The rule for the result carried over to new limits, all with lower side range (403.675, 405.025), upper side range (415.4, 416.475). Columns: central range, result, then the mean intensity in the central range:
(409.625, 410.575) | 0.31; 17.8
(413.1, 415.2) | 0.18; 23.6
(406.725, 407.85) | 0.17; 23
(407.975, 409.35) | 0.24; 22.2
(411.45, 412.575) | 0.15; 22.7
